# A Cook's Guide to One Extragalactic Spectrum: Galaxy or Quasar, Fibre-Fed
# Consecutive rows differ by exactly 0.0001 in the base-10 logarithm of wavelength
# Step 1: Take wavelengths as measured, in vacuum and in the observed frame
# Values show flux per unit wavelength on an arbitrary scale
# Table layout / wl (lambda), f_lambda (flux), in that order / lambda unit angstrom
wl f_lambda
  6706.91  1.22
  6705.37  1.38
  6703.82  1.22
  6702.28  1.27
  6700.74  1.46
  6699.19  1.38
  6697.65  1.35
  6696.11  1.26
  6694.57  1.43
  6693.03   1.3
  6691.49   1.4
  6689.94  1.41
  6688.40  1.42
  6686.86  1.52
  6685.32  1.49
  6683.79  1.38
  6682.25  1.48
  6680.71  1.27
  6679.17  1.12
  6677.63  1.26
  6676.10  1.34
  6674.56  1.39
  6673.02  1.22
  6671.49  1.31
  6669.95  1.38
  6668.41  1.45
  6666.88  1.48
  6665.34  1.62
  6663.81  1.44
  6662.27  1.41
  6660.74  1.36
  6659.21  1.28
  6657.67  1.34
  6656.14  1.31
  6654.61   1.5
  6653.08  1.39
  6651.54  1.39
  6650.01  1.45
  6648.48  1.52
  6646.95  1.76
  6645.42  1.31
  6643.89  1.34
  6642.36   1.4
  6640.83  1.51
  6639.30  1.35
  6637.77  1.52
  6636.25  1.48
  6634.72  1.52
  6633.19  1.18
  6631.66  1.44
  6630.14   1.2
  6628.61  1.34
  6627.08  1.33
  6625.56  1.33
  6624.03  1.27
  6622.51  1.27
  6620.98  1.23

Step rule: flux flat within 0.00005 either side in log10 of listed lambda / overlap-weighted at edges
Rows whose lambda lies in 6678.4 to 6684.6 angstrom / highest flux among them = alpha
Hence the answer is 1.48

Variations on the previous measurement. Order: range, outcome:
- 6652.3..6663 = 1.5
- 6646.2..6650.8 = 1.76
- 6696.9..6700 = 1.38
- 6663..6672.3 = 1.62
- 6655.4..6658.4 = 1.34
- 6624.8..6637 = 1.52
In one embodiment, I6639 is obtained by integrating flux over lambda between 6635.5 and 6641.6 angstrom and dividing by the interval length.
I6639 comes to 1.47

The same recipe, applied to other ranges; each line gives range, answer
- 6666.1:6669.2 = 1.46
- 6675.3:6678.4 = 1.3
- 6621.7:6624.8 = 1.27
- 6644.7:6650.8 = 1.51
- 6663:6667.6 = 1.51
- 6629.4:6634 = 1.28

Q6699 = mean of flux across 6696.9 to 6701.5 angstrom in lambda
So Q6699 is 1.4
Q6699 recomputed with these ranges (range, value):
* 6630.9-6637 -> 1.4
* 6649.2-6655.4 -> 1.43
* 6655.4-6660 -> 1.31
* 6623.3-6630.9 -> 1.29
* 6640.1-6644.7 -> 1.41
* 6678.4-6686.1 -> 1.35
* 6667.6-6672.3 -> 1.38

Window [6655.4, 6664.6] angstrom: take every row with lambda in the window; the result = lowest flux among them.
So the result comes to 1.28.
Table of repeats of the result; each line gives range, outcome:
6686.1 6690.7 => 1.41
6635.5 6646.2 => 1.31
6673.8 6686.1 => 1.12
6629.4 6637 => 1.18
